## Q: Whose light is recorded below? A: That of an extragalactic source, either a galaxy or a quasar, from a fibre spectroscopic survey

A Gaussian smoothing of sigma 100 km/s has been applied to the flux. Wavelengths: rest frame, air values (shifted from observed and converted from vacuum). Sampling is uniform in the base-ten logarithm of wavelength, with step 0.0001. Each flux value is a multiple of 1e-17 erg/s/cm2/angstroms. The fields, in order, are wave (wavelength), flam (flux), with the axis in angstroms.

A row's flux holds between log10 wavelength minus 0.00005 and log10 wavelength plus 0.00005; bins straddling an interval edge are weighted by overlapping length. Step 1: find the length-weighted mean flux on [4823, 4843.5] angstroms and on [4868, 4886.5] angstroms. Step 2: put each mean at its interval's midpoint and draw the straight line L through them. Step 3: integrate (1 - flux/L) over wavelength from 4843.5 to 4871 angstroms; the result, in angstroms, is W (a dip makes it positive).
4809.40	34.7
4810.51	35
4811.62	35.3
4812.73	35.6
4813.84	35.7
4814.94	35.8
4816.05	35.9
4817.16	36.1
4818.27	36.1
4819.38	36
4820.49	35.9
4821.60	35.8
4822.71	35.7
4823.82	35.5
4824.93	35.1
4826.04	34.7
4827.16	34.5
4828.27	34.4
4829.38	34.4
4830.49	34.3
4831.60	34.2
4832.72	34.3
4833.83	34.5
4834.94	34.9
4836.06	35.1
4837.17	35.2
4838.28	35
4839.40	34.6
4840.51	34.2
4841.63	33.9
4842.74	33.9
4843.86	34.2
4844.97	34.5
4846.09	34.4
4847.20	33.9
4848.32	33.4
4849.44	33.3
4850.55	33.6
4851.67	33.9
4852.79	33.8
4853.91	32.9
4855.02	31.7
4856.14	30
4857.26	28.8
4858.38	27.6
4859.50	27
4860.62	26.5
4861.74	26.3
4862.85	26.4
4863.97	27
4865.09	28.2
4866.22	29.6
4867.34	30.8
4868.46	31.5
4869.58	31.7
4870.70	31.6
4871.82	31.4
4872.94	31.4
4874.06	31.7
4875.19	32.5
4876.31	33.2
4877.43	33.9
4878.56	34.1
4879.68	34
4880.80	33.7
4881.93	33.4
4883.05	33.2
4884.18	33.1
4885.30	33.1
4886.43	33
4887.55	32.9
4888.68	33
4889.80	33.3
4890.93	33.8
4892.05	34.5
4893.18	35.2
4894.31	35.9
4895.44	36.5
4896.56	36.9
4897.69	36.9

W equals 2.2 angstroms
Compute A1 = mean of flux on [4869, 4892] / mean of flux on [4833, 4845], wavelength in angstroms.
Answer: 1.0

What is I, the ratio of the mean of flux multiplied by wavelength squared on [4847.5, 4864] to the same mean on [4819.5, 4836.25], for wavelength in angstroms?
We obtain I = 0.88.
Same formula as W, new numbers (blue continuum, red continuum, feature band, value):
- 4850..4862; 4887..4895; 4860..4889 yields 0.8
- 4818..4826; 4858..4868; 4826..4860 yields -1.9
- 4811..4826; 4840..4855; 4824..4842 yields 0.1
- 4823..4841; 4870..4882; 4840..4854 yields 0.1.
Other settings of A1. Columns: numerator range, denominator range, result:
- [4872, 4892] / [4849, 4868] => 1.11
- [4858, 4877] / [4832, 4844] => 0.86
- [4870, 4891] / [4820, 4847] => 0.95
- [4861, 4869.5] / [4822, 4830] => 0.82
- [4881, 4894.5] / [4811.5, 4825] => 0.94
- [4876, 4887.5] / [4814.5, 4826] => 0.94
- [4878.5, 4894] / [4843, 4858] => 1.02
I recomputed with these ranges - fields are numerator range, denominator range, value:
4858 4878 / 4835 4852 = 0.88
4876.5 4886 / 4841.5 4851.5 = 1.00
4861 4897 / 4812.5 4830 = 0.94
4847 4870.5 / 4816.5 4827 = 0.87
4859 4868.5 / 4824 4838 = 0.82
